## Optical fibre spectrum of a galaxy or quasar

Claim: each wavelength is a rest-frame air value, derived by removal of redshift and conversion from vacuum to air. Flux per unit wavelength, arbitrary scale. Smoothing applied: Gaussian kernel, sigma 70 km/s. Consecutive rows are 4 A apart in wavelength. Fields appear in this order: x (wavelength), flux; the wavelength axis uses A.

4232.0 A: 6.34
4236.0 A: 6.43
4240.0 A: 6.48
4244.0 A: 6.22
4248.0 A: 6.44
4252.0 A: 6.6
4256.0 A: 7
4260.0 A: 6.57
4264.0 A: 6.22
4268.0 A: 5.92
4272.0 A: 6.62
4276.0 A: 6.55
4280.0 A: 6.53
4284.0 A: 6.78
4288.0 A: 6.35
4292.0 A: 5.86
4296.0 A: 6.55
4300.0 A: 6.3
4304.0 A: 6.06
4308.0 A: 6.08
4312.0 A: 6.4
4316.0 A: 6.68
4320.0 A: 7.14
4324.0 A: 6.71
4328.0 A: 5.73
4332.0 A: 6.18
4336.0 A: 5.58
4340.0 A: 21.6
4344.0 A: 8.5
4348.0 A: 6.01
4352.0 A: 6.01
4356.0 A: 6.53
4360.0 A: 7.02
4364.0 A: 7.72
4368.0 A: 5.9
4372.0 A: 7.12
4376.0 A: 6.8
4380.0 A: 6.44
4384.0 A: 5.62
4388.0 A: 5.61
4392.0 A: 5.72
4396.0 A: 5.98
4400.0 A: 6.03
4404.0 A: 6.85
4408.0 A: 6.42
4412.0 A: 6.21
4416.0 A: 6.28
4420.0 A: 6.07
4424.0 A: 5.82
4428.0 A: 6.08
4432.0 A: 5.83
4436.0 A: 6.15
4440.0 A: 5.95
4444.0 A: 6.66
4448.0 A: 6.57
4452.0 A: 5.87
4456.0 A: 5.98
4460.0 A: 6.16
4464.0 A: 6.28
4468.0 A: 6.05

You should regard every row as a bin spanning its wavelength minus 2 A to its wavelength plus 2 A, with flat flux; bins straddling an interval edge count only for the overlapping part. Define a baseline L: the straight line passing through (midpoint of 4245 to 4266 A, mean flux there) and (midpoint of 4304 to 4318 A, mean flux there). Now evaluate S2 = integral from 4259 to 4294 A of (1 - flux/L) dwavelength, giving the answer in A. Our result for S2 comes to 0.5 A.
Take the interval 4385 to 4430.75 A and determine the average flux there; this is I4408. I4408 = 6.08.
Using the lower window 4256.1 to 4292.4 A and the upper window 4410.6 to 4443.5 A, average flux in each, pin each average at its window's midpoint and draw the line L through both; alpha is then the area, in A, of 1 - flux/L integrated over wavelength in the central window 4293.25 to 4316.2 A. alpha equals 0.2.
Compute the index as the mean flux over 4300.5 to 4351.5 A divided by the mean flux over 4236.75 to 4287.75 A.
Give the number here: 1.2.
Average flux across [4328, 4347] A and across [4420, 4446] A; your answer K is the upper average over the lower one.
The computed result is 0.6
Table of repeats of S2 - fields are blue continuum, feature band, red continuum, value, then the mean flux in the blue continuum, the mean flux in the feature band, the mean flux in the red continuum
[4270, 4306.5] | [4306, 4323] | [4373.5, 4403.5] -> -0.7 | 6.4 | 6.58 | 6.09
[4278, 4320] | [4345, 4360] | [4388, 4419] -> -0.4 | 6.4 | 6.45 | 6.17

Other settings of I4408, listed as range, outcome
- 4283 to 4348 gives 7.37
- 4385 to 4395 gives 5.69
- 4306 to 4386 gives 7.29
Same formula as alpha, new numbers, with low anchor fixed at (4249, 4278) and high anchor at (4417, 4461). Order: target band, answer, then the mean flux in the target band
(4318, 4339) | -2.15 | 7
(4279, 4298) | 0.10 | 6.41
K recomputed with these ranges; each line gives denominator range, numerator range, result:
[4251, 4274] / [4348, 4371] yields 1.02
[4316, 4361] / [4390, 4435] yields 0.78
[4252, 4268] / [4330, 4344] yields 1.65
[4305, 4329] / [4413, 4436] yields 0.93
